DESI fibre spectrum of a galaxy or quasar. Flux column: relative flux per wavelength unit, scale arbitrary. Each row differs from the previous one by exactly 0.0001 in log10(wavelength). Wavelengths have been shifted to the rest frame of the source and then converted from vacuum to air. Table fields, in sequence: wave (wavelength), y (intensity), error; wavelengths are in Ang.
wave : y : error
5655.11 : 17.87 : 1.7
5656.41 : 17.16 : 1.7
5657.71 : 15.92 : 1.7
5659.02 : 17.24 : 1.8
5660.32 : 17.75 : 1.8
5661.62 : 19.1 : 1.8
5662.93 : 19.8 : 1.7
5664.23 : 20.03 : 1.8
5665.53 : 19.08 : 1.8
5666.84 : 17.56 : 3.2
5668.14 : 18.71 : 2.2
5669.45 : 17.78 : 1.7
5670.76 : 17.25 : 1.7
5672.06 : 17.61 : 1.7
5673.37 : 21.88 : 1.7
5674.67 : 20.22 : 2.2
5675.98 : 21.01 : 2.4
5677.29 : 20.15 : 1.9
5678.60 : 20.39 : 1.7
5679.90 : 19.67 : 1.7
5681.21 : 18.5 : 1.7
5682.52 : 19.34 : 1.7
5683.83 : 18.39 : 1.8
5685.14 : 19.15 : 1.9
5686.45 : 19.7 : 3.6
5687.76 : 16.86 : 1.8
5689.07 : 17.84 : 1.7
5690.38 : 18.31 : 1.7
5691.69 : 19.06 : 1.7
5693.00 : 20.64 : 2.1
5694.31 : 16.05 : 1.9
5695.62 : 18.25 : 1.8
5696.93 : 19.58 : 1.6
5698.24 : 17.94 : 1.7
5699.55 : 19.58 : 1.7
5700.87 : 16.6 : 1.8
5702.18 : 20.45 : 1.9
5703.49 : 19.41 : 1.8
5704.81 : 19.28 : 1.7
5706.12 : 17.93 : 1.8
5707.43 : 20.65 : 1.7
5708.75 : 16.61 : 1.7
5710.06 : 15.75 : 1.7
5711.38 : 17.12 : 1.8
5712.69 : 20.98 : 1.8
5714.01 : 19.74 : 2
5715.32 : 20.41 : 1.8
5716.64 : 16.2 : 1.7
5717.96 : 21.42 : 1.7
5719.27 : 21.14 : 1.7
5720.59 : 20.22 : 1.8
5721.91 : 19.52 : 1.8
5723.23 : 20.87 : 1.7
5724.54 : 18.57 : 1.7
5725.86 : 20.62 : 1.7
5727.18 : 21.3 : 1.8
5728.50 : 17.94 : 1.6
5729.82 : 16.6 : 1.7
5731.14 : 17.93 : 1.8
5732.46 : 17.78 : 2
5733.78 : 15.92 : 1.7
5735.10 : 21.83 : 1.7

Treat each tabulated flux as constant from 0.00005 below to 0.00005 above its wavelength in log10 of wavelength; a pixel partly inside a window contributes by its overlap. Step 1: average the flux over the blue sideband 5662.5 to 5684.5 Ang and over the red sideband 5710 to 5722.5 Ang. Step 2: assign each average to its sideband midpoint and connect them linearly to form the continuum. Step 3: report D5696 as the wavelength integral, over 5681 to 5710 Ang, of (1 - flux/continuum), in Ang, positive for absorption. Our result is 1.1 Ang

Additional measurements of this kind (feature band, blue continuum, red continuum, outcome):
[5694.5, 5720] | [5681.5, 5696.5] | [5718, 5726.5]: 0.82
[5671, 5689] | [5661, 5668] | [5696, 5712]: -0.50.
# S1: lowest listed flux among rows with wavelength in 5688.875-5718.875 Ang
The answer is 15.75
